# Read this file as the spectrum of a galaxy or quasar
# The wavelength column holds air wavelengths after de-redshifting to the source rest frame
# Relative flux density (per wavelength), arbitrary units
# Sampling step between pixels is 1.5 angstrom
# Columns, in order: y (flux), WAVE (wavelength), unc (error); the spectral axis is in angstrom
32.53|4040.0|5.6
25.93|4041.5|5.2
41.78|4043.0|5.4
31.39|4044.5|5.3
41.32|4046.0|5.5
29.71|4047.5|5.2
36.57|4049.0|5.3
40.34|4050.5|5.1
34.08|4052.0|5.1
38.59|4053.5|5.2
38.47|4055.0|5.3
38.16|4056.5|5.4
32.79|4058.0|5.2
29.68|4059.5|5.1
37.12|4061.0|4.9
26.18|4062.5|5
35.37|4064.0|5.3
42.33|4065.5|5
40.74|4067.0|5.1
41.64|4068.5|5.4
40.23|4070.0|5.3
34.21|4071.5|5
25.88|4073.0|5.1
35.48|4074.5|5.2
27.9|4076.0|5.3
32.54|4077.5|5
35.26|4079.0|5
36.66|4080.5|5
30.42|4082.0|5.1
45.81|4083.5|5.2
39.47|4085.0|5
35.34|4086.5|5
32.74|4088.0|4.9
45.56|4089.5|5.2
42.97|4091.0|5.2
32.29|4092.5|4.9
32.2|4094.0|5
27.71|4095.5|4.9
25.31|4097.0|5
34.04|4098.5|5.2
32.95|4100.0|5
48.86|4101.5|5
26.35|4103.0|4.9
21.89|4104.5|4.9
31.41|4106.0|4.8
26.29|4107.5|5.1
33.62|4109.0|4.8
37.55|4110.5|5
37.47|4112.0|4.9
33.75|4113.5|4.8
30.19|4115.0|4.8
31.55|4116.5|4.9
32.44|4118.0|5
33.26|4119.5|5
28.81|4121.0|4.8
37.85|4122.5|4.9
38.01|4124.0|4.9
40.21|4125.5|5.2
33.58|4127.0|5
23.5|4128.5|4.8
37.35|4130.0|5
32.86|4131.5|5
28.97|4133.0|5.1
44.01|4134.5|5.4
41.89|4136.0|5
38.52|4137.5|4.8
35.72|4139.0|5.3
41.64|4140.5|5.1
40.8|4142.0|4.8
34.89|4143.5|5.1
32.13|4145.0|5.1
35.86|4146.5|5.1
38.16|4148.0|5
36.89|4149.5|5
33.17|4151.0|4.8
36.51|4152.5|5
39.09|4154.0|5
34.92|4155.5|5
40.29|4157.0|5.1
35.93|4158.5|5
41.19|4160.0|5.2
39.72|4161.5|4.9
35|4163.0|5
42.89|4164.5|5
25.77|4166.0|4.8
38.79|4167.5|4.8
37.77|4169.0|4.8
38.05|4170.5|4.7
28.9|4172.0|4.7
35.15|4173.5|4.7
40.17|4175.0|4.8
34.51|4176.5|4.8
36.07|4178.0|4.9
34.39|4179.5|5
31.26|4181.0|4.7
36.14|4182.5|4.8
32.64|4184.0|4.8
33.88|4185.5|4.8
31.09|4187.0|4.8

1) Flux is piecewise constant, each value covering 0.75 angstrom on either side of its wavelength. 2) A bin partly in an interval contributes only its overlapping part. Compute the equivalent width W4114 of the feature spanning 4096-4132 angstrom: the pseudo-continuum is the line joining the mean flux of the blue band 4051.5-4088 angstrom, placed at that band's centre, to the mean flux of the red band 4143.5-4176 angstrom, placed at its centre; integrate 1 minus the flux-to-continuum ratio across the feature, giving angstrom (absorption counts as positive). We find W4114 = 3.1 angstrom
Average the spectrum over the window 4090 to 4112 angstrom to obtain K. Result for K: 32.7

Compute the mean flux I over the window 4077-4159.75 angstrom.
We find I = 35.1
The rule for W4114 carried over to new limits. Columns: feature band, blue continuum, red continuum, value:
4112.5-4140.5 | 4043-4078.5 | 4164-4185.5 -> 0.3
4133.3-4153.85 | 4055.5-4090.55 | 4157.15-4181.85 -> -0.9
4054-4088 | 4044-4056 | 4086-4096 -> 0.6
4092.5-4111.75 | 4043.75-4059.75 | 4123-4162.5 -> 2.4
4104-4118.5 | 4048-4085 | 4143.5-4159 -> 1.7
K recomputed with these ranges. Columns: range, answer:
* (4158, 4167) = 36.8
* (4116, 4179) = 36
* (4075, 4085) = 35.1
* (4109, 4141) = 35.1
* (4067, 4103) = 35.4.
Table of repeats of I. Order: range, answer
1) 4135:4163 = 37.6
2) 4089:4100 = 33.9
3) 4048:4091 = 36.1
